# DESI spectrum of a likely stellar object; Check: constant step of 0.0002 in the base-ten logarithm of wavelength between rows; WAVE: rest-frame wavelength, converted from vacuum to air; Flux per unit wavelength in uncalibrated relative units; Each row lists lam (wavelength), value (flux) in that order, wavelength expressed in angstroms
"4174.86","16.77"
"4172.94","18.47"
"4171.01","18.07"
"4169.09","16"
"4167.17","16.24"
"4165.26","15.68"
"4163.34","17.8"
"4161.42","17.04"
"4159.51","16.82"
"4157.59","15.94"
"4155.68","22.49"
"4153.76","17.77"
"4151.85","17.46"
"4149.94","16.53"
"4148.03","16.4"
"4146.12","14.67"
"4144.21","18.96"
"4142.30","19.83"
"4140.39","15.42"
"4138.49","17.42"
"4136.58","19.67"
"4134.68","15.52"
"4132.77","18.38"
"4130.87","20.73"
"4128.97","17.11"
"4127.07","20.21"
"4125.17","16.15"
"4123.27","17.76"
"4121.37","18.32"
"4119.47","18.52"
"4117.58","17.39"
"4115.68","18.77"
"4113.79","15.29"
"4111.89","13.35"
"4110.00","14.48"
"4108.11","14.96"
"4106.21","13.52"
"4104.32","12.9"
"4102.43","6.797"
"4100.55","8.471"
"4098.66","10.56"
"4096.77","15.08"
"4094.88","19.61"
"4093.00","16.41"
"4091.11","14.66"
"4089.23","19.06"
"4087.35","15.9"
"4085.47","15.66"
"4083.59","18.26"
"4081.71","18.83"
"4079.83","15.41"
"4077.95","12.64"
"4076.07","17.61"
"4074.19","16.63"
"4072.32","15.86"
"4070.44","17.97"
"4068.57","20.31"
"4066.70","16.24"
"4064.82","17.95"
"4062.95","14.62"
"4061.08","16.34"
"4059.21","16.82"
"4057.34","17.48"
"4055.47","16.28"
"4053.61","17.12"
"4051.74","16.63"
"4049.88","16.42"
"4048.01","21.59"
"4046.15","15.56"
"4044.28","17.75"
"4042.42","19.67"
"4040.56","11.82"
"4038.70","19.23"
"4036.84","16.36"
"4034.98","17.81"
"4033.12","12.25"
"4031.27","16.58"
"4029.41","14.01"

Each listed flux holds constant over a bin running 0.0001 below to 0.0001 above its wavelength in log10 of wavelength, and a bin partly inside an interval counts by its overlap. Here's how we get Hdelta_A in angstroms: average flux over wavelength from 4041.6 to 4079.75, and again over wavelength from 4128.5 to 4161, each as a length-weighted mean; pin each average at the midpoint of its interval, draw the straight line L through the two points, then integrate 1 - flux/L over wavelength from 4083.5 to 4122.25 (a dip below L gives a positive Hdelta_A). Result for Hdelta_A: 5.1 angstroms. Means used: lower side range 17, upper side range 17.7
